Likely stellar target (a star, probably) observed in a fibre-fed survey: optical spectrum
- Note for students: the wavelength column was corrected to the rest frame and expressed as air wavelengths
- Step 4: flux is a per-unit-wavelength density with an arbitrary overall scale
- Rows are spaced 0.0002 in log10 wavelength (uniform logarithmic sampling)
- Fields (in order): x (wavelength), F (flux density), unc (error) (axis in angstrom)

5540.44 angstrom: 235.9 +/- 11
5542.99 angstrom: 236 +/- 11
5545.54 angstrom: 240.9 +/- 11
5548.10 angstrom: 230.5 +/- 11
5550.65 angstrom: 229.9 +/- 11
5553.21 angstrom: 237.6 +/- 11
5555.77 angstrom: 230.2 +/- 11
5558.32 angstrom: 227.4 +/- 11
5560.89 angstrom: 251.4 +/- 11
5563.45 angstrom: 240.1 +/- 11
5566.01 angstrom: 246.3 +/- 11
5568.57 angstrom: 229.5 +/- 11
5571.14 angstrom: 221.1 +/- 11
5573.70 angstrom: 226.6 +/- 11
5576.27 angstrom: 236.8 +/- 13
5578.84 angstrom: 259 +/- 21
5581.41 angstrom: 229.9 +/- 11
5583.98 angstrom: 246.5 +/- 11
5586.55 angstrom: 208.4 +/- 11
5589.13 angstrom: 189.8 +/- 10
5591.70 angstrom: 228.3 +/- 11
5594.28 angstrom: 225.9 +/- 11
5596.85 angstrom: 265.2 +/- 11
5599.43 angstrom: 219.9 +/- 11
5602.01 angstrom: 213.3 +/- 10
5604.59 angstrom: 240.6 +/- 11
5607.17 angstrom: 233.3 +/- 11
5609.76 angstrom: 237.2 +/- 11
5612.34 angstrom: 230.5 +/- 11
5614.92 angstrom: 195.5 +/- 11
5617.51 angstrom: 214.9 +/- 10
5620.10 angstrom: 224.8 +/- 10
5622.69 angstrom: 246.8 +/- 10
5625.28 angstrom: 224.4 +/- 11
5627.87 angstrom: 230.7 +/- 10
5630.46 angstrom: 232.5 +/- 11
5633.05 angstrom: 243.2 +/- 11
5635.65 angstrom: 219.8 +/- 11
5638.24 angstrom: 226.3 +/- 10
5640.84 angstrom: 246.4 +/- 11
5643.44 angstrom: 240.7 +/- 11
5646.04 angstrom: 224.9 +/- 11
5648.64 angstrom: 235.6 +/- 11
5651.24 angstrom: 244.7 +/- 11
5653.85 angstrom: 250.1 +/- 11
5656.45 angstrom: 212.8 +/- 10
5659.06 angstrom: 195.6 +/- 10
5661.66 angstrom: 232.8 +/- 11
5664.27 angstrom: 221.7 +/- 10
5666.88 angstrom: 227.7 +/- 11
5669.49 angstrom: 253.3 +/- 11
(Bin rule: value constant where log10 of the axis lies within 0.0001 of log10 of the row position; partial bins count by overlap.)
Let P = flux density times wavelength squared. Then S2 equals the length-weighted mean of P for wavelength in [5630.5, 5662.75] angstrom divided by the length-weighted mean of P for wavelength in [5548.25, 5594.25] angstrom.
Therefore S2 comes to 1.03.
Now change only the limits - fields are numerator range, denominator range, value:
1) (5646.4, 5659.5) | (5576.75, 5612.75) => 1.02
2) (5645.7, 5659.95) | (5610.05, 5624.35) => 1.03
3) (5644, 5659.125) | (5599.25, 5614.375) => 1.03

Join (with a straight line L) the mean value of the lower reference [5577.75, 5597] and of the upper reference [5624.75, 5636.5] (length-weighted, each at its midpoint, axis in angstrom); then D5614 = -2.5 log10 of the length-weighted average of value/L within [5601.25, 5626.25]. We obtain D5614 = 0.02 mag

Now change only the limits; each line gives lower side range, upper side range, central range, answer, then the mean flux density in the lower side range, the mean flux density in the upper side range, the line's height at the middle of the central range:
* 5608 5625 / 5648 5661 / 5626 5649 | -0.03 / 225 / 228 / 226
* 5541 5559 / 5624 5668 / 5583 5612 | 0.02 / 234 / 230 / 232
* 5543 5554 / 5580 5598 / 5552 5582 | -0.02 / 235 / 228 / 232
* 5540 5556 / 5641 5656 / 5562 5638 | 0.03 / 235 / 238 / 236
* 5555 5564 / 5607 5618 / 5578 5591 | 0.02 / 237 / 222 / 230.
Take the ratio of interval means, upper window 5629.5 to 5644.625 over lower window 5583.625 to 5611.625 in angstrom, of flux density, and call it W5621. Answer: 1.03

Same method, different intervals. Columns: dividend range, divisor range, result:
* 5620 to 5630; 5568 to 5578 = 1.01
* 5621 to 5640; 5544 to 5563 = 0.99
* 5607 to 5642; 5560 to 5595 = 0.99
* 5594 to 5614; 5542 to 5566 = 0.98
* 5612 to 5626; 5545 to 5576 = 0.95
